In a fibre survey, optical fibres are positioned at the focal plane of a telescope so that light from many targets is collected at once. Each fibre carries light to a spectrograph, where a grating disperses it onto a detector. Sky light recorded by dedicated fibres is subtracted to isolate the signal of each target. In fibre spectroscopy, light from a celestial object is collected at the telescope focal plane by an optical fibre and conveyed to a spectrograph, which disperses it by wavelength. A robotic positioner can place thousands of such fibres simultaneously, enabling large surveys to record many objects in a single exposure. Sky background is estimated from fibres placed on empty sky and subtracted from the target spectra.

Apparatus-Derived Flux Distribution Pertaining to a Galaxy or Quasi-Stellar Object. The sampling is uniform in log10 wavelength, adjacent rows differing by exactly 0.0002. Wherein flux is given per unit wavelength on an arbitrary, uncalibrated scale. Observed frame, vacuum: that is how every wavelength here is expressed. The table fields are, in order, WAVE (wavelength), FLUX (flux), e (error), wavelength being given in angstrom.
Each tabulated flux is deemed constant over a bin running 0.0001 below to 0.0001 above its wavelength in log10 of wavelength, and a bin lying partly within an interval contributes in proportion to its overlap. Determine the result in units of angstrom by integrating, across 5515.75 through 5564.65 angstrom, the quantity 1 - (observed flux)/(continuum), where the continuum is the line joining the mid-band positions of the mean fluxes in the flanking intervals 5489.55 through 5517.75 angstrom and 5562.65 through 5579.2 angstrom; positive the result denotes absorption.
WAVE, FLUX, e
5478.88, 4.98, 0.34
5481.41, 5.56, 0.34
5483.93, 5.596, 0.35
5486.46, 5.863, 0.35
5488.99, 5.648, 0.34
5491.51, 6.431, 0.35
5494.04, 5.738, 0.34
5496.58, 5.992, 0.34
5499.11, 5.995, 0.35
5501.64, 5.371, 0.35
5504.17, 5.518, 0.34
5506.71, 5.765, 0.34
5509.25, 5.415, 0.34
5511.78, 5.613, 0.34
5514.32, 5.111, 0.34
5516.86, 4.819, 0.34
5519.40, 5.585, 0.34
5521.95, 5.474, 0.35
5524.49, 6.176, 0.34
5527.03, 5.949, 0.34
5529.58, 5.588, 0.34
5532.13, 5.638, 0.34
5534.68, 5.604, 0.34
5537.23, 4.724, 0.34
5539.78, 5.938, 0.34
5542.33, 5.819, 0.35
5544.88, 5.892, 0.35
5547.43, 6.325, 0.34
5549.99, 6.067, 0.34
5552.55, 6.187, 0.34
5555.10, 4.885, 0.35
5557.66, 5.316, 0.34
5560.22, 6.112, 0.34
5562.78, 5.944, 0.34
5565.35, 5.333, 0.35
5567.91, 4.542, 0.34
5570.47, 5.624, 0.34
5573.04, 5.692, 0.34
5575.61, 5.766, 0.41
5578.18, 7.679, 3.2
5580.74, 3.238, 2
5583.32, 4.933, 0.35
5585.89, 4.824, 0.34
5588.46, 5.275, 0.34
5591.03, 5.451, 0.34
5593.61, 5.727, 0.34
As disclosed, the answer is 0.10 angstrom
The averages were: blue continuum 5.63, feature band 5.68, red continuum 5.75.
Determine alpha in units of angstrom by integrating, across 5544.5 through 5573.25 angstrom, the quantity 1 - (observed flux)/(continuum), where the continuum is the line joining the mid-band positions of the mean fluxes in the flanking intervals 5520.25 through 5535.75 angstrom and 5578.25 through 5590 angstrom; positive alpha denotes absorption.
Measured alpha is -2.0 angstrom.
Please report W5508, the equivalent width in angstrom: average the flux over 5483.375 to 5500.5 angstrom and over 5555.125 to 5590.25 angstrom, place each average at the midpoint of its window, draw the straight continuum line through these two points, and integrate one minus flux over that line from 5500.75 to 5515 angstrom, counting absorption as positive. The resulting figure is 0.78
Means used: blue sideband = 5.9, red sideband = 5.39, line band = 5.48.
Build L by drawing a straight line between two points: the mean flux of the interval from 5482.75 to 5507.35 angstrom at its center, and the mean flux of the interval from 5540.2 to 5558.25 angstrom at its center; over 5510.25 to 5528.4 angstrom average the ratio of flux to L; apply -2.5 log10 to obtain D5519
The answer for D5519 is 0.05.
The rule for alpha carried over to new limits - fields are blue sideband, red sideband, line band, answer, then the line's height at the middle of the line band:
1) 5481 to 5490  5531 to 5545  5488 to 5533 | -0.2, 5.63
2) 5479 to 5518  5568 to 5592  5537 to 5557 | -1.2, 5.45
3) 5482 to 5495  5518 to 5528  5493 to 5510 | 0.4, 5.82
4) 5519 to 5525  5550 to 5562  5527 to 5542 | 0.4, 5.7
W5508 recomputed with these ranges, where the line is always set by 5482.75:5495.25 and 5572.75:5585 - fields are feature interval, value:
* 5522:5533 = -0.3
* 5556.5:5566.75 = -0.3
